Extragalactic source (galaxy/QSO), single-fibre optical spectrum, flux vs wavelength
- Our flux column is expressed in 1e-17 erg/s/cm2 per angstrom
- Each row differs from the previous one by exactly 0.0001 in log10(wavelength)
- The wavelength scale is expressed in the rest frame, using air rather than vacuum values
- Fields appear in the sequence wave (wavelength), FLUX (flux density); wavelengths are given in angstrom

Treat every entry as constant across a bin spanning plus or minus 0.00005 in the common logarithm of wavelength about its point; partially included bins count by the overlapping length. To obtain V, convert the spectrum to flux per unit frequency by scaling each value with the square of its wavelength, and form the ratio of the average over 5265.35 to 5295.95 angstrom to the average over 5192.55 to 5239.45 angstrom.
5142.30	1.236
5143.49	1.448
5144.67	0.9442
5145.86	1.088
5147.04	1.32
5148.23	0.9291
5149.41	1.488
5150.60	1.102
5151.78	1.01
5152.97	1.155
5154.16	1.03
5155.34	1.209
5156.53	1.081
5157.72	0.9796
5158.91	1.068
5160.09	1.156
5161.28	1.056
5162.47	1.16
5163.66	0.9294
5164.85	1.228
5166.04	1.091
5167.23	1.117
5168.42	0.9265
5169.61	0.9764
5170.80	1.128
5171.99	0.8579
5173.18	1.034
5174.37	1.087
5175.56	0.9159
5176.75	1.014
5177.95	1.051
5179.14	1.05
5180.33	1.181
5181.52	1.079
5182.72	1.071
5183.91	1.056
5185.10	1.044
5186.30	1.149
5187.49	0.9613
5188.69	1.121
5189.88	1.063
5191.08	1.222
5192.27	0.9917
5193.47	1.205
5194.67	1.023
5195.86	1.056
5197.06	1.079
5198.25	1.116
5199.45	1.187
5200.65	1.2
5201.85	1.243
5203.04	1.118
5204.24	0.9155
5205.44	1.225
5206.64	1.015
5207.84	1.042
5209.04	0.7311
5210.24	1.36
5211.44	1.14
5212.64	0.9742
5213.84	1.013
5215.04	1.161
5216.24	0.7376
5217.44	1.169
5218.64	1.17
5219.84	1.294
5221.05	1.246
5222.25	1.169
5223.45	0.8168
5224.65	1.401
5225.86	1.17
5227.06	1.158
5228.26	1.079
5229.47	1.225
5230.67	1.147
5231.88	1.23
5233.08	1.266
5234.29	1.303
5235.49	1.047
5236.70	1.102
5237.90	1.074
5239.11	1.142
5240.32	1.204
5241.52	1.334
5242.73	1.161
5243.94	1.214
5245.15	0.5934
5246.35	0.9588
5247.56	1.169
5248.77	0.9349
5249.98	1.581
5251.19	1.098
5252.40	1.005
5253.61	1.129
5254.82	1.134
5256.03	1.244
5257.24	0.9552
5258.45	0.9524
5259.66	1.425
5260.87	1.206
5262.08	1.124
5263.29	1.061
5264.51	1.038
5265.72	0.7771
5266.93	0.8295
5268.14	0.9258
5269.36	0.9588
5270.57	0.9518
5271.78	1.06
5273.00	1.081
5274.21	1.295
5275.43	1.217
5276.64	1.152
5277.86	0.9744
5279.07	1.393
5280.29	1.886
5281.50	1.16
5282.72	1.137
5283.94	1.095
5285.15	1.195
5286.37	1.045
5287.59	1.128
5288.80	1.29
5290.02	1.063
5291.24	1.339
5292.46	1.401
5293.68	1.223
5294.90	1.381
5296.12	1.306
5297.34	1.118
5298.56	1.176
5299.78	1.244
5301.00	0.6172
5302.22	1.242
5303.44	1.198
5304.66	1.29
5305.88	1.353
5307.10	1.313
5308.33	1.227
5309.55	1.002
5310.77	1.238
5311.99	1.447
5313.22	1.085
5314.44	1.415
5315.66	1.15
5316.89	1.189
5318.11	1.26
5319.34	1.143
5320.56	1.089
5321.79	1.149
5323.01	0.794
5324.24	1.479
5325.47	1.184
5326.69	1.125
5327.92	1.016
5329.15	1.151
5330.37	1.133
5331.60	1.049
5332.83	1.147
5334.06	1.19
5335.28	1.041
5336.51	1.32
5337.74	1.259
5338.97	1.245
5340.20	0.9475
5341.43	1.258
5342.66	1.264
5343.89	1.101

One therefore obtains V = 1.06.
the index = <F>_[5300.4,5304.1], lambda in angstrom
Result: 1.02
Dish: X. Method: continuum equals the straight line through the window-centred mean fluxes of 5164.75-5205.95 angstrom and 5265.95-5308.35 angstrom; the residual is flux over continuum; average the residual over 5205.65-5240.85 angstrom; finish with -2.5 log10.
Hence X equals -0.01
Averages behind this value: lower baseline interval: 1.08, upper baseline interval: 1.17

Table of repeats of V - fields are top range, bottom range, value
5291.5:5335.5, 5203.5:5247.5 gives 1.10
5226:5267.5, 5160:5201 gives 1.07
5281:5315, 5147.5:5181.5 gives 1.18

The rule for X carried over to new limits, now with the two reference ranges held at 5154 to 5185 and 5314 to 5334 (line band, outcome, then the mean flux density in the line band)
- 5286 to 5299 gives -0.087 mag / 1.23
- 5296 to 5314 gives -0.045 mag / 1.19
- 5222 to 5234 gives -0.072 mag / 1.17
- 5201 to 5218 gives 0.022 mag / 1.06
